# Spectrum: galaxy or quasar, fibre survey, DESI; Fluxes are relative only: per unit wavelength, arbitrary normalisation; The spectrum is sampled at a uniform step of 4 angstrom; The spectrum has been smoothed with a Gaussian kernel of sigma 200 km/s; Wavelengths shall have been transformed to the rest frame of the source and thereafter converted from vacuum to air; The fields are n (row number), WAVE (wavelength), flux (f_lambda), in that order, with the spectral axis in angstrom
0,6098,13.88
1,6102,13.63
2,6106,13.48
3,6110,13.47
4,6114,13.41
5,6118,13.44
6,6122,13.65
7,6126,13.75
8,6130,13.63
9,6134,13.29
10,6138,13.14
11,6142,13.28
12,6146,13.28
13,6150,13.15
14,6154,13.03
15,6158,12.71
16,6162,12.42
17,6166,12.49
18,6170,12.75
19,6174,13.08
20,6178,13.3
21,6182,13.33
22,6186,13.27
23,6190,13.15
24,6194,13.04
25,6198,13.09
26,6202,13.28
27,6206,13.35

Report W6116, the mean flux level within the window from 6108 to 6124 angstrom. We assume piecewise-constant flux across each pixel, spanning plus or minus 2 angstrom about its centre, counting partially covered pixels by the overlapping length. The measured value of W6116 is 13.5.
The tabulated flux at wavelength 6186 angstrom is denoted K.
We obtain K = 13.27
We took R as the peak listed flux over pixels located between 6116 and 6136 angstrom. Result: 13.75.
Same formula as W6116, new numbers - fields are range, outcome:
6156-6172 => 12.6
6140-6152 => 13.2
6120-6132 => 13.7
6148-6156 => 13.1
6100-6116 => 13.5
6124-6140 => 13.5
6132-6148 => 13.2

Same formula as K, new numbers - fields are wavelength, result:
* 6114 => 13.41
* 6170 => 12.75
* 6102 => 13.63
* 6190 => 13.15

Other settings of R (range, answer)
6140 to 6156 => 13.28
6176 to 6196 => 13.33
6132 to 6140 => 13.29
